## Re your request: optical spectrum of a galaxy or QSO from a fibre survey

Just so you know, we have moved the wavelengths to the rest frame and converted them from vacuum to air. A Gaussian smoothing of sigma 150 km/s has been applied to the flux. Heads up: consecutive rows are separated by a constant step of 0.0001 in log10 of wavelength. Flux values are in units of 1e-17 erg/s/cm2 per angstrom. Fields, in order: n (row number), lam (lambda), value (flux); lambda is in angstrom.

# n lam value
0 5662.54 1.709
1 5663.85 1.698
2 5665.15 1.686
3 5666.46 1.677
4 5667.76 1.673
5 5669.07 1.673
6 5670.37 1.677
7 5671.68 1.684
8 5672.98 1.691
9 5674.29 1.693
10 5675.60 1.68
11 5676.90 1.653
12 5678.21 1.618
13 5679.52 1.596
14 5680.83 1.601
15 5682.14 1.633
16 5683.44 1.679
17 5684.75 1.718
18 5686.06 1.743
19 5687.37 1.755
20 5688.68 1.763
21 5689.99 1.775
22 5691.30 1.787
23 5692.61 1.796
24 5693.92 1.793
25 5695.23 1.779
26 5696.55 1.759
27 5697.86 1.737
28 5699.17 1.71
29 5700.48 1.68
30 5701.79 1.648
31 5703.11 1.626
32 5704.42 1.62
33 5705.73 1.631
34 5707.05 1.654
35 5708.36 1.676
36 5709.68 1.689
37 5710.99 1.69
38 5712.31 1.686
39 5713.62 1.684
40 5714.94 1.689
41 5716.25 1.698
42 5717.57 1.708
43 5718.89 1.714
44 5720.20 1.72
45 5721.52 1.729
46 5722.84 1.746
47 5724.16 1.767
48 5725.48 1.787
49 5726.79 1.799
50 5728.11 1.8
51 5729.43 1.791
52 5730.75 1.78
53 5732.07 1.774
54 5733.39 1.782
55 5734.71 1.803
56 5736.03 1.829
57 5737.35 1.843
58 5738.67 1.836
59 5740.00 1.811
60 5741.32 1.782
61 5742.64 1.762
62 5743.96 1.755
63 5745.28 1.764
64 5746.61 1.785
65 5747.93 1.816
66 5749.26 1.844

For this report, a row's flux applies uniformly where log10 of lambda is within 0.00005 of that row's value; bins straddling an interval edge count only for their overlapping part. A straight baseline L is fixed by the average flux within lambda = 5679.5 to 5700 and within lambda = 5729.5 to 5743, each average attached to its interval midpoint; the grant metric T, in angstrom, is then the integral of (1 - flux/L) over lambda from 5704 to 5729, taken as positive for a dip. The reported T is 0.84 angstrom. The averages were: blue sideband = 1.73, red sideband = 1.8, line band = 1.71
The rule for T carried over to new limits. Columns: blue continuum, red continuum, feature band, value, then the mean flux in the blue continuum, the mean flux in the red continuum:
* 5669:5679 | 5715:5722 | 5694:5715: 0.1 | 1.67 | 1.71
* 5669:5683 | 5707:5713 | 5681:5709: -0.7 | 1.65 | 1.68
